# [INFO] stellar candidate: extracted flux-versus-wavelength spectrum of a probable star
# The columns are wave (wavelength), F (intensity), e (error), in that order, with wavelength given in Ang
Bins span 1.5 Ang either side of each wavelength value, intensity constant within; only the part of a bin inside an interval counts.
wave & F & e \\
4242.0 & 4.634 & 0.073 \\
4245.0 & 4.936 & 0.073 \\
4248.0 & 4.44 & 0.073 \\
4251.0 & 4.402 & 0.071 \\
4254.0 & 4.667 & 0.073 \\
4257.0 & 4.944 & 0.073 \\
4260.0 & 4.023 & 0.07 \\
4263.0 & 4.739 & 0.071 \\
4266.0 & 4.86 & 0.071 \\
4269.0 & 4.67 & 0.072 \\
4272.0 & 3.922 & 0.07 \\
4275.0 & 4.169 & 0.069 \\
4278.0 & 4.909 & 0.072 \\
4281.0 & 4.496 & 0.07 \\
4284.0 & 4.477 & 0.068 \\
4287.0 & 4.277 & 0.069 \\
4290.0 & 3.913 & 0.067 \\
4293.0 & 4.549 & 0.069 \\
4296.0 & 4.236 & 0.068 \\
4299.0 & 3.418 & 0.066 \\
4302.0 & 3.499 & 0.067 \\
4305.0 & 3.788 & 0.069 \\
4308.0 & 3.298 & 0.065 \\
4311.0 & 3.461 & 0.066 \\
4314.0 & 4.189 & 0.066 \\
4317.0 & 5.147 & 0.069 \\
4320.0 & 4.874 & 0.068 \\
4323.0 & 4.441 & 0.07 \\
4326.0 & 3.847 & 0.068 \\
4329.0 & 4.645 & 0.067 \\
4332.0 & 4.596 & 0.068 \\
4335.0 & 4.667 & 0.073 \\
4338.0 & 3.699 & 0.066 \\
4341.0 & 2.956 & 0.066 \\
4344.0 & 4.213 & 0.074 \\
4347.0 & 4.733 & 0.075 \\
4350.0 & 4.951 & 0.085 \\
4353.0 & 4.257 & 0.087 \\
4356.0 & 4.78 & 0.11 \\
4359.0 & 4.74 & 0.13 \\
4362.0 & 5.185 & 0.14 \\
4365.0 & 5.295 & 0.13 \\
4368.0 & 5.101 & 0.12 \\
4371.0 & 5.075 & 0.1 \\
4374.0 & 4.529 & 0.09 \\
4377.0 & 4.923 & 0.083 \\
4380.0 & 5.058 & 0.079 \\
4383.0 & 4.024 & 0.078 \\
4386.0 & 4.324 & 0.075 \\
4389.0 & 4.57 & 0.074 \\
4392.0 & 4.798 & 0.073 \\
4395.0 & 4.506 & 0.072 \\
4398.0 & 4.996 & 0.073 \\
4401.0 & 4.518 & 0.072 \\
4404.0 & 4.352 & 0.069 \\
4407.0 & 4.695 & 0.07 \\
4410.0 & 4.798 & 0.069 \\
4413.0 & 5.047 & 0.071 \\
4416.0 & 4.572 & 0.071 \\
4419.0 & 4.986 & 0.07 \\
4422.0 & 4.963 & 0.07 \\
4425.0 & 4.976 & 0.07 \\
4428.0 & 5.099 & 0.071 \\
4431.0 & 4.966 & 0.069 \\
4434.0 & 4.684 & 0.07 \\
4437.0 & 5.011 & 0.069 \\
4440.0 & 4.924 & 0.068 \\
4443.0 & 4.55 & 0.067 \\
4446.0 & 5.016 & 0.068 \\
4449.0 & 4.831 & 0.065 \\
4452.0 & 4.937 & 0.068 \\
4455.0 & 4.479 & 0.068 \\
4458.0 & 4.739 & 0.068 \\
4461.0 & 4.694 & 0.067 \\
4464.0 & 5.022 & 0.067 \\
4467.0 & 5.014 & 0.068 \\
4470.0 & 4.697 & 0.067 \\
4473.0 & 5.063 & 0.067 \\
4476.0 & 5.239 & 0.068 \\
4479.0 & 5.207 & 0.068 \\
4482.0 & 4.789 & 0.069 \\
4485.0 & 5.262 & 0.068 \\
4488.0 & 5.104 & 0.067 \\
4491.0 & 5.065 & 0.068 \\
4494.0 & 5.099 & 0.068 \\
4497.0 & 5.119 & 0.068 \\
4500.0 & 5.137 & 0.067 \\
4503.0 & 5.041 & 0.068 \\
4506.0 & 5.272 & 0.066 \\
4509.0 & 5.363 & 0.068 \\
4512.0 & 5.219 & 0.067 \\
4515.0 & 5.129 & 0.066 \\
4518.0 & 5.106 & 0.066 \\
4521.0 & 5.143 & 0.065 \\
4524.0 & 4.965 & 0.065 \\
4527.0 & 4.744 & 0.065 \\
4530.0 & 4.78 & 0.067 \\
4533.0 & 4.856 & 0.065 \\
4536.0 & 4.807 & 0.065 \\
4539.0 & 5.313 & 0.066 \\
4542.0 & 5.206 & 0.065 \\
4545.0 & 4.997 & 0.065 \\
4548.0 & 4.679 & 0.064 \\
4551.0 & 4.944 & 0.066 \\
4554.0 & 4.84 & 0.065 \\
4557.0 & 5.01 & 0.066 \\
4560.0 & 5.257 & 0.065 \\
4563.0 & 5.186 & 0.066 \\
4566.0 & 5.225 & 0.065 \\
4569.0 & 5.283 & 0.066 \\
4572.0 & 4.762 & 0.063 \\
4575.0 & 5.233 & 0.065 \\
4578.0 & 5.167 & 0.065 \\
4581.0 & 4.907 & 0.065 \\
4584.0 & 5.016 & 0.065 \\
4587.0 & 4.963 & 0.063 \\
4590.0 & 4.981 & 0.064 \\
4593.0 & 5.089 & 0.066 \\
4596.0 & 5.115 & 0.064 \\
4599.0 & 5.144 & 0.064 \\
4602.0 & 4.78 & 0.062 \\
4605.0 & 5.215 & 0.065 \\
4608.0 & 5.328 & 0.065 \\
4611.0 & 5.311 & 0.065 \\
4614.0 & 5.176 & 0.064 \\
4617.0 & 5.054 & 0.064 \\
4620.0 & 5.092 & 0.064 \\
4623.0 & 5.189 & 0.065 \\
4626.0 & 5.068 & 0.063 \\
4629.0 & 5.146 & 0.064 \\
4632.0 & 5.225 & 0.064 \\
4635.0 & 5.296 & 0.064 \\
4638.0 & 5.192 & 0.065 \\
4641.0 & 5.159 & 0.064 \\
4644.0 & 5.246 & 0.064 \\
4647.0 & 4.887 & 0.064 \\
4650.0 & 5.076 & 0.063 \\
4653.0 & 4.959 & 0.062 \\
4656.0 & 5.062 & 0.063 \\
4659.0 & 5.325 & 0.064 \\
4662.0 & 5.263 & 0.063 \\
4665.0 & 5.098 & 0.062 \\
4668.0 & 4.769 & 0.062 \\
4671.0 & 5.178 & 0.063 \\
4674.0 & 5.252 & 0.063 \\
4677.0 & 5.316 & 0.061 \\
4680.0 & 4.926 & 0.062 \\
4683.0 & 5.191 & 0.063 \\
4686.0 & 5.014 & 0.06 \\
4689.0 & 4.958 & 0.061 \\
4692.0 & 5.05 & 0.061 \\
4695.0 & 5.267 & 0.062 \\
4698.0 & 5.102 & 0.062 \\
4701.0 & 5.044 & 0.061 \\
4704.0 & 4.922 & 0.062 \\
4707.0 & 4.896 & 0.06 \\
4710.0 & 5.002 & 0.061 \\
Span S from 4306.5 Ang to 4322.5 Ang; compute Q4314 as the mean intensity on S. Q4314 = 4.21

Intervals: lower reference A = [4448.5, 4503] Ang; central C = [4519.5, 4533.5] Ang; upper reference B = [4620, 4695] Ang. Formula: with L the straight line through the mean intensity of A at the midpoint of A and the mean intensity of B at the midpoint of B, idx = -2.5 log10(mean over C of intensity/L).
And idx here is 0.025 mag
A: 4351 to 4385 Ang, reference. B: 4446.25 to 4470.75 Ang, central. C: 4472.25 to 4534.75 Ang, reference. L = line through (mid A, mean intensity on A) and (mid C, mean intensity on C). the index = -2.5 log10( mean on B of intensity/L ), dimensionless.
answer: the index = 0.04 mag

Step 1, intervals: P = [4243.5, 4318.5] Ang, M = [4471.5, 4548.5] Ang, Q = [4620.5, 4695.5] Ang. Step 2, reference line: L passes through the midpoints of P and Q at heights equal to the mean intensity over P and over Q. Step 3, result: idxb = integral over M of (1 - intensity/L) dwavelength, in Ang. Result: -4.4 Ang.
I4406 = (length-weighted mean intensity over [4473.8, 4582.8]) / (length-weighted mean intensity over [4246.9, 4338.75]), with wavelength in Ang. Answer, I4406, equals 1.18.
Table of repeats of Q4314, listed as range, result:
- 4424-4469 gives 4.86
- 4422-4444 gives 4.9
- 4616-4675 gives 5.13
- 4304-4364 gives 4.34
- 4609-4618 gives 5.2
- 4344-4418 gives 4.73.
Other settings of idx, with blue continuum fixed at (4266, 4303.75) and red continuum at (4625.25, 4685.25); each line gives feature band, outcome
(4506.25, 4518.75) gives -0.094 mag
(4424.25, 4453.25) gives -0.066 mag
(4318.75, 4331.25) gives -0.030 mag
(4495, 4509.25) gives -0.089 mag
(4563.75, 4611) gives -0.027 mag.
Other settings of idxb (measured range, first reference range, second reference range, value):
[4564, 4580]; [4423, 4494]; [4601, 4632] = -0.13 Ang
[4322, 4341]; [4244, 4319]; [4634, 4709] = 0.84 Ang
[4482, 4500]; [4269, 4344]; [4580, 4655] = -1.46 Ang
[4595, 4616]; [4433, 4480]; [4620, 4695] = -0.38 Ang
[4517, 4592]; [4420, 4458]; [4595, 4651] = 0.37 Ang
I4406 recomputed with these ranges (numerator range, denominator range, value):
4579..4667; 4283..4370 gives 1.18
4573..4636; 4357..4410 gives 1.08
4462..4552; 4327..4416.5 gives 1.09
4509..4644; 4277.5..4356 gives 1.21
